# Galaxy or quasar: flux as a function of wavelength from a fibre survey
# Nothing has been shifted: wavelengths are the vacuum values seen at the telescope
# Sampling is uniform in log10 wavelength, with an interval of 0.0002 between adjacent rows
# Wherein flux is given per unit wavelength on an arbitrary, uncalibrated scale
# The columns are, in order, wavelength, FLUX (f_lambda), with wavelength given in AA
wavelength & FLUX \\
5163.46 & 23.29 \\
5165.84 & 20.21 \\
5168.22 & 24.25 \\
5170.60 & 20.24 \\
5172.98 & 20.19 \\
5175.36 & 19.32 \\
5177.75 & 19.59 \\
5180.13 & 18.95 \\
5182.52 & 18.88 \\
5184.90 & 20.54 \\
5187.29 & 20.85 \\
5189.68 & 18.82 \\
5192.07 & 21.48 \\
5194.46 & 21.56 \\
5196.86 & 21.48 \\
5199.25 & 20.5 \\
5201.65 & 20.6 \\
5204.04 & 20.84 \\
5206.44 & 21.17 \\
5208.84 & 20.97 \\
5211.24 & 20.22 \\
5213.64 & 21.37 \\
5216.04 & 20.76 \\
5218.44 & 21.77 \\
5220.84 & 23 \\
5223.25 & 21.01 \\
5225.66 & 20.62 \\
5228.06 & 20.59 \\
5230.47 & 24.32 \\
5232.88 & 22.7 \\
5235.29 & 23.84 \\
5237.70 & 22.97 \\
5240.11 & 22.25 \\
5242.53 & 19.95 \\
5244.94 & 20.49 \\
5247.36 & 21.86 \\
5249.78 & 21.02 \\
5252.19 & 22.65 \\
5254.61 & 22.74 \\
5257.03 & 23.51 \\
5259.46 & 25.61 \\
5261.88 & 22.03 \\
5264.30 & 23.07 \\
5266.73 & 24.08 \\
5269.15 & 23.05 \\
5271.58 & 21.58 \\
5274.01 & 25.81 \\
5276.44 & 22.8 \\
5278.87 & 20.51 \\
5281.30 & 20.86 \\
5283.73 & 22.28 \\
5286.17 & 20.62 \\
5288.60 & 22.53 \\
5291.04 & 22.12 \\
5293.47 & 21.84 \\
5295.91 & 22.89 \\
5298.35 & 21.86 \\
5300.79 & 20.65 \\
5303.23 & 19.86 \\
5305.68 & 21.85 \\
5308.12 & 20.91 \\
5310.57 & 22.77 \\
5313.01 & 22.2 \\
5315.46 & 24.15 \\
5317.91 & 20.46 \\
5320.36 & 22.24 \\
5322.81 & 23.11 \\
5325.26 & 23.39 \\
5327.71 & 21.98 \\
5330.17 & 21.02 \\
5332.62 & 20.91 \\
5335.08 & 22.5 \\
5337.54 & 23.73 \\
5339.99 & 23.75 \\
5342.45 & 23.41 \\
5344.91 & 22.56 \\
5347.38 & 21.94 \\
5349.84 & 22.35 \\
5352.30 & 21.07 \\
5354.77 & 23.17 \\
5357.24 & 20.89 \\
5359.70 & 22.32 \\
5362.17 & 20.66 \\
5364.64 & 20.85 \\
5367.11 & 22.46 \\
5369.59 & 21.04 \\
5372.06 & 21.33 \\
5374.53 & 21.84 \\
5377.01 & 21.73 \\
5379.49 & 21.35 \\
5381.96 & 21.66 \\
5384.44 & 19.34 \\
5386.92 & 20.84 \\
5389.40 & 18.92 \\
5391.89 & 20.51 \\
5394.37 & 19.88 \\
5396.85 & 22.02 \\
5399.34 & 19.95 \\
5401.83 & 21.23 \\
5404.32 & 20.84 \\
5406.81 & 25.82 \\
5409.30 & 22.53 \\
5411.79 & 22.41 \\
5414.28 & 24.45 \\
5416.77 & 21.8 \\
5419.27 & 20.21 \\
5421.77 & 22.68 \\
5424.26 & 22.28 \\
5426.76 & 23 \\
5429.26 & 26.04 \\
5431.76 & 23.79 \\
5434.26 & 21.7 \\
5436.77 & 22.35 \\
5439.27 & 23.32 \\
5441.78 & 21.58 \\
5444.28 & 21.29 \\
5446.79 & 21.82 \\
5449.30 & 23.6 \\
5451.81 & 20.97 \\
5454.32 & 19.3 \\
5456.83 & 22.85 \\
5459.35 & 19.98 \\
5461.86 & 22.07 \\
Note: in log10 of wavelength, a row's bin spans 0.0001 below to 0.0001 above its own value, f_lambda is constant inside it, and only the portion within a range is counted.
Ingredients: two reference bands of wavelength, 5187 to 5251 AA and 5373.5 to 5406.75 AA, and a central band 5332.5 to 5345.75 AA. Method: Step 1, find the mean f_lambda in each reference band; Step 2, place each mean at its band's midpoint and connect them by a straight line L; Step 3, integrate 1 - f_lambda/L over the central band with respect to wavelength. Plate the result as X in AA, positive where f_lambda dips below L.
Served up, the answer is -1.2 AA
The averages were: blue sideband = 21.4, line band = 23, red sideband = 20.9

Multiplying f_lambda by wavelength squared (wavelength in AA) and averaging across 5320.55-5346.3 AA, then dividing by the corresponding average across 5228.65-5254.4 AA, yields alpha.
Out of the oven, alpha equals 1.06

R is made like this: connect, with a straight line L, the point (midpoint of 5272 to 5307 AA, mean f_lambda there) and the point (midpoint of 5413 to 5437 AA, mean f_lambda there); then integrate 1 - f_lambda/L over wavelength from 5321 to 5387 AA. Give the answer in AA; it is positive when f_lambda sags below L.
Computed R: 1.2 AA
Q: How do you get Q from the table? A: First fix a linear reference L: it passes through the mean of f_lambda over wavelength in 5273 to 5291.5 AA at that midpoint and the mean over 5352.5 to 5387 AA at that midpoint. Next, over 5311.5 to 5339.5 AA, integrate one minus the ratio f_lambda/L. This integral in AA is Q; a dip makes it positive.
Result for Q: -0.77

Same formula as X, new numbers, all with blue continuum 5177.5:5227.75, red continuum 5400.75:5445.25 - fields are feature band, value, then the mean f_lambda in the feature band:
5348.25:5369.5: 0.4 AA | 21.7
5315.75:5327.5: -0.4 AA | 22.4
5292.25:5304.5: 0.1 AA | 21.4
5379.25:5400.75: 1.8 AA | 20.5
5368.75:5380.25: 0.4 AA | 21.5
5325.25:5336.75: 0.0 AA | 21.9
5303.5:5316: -0.2 AA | 22.1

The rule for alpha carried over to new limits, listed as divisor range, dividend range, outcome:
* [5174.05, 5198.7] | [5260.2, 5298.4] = 1.15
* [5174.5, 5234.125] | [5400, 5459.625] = 1.16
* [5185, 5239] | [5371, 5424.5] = 1.08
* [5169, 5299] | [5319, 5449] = 1.08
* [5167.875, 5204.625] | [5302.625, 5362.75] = 1.15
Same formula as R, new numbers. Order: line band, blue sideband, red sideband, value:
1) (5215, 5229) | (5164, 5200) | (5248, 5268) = 0.34 AA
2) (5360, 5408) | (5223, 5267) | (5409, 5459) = 2.51 AA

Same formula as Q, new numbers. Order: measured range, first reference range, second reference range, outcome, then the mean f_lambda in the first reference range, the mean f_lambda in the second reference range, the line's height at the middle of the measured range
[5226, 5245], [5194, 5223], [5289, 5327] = -0.7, 21.2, 22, 21.4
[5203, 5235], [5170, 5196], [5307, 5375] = -1.6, 20.1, 22.1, 20.5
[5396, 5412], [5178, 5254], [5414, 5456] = 0.0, 21.2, 22.3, 22.2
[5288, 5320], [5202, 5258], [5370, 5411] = -0.5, 21.7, 21.2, 21.5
